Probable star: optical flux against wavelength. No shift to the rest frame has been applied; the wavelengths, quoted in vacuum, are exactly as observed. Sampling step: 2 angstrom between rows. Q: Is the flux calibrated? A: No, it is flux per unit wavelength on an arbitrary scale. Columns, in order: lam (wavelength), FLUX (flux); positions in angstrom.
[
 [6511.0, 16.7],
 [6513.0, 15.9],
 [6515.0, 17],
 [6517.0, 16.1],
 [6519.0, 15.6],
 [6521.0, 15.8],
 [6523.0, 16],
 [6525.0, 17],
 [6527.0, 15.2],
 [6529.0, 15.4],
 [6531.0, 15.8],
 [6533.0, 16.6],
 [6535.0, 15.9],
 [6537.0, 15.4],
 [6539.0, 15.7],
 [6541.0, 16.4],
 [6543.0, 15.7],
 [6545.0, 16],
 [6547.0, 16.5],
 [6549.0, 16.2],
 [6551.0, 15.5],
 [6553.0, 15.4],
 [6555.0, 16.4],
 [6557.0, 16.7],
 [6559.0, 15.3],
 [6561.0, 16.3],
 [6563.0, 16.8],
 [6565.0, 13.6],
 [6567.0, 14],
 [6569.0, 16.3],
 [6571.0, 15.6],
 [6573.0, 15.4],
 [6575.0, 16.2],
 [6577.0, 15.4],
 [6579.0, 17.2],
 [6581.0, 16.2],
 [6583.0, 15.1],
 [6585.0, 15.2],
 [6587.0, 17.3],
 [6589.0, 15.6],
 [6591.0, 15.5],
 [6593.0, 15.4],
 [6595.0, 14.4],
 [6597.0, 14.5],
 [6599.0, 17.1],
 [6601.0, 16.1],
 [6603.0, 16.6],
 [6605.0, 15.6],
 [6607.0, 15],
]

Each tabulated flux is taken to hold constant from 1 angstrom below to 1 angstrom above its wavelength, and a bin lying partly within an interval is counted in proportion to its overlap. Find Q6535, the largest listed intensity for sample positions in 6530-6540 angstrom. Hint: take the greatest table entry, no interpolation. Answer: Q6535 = 16.6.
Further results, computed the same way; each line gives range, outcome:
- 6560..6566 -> 16.8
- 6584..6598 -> 17.3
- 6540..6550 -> 16.5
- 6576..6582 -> 17.2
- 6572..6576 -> 16.2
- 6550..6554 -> 15.5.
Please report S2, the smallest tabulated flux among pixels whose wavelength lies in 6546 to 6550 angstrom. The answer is 16.2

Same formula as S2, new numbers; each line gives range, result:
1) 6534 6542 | 15.4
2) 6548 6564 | 15.3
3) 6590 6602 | 14.4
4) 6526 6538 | 15.2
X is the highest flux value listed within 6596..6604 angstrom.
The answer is 17.1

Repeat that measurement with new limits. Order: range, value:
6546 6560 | 16.7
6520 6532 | 17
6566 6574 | 16.3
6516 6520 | 16.1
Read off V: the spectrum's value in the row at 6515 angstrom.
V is 17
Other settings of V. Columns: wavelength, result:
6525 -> 17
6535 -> 15.9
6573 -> 15.4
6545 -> 16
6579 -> 17.2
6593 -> 15.4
